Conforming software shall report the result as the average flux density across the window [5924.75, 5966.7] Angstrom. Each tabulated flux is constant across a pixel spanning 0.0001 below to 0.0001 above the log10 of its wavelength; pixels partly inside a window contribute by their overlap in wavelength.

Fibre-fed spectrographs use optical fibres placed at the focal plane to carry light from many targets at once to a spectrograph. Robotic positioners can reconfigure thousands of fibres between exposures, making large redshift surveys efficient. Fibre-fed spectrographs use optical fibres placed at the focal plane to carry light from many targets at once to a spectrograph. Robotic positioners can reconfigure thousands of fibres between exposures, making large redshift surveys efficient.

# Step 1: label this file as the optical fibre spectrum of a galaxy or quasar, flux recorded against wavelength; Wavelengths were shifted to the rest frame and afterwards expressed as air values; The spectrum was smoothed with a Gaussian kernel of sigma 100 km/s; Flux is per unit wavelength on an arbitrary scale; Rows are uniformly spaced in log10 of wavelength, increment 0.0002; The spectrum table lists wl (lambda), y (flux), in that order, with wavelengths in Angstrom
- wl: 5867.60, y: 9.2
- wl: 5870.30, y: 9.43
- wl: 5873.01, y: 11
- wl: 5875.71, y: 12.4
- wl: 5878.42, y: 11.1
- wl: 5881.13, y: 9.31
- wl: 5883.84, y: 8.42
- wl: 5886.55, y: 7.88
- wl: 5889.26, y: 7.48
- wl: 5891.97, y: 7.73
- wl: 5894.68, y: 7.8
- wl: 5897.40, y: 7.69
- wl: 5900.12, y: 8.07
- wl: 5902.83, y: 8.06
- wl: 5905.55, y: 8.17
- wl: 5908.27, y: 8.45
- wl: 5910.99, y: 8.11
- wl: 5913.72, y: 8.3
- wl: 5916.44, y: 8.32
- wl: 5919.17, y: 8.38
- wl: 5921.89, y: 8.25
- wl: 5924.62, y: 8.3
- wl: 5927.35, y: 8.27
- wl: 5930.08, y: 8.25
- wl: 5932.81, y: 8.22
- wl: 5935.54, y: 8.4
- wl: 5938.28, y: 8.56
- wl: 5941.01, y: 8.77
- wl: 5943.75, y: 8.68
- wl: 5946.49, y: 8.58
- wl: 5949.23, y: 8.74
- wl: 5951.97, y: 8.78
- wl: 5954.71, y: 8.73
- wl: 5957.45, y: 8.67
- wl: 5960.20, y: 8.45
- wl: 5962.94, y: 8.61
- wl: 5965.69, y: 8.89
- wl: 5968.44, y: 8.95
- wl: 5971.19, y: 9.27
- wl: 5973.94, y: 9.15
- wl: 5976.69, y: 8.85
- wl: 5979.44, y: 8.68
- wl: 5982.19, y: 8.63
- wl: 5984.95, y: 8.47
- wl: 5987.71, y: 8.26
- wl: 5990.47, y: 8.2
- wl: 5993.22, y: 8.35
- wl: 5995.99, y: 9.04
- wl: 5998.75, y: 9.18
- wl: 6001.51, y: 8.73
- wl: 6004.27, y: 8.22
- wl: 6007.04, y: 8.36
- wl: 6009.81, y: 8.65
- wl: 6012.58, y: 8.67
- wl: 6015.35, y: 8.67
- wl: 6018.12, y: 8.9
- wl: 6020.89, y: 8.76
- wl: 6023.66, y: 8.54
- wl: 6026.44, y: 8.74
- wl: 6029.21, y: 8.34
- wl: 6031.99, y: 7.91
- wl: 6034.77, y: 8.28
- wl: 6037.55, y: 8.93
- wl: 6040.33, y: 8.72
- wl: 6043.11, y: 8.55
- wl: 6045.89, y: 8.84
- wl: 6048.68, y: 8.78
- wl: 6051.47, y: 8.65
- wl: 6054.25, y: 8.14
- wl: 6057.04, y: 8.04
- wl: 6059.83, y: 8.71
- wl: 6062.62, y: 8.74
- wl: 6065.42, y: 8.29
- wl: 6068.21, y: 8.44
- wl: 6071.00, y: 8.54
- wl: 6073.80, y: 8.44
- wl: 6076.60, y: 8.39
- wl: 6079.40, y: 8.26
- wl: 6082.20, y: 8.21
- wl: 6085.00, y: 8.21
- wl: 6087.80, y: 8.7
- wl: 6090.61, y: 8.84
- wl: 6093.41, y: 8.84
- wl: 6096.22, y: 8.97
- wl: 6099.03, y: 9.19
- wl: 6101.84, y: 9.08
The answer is 8.56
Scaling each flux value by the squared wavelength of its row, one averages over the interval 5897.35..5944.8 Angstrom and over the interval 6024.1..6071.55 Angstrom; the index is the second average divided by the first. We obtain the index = 1.1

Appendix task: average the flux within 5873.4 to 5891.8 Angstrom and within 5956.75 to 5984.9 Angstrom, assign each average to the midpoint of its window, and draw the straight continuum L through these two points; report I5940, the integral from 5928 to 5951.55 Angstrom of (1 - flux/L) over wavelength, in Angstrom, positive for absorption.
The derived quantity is 1.3 Angstrom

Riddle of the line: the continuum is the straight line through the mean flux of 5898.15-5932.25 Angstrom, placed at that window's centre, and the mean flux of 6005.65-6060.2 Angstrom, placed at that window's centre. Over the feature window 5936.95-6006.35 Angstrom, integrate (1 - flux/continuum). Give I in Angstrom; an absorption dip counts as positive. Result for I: -2.54 Angstrom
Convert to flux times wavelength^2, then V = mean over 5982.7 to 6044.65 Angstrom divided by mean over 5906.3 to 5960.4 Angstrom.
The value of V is 1.04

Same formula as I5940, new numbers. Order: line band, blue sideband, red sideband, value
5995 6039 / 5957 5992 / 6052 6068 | -0.3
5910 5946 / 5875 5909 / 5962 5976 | 1.6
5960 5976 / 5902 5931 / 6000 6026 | -0.9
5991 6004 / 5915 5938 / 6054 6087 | -0.6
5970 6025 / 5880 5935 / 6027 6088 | -2.2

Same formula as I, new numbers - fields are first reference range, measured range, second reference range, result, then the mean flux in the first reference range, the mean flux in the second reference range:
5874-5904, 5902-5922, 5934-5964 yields 1.02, 8.75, 8.63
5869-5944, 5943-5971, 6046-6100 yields -0.41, 8.63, 8.55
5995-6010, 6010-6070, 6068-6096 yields 0.35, 8.69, 8.51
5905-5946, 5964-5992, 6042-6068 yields -1.00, 8.37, 8.52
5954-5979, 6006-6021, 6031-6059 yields -0.06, 8.84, 8.5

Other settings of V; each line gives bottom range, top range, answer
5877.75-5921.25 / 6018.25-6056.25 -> 1.08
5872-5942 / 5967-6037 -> 1.04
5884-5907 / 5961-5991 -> 1.14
